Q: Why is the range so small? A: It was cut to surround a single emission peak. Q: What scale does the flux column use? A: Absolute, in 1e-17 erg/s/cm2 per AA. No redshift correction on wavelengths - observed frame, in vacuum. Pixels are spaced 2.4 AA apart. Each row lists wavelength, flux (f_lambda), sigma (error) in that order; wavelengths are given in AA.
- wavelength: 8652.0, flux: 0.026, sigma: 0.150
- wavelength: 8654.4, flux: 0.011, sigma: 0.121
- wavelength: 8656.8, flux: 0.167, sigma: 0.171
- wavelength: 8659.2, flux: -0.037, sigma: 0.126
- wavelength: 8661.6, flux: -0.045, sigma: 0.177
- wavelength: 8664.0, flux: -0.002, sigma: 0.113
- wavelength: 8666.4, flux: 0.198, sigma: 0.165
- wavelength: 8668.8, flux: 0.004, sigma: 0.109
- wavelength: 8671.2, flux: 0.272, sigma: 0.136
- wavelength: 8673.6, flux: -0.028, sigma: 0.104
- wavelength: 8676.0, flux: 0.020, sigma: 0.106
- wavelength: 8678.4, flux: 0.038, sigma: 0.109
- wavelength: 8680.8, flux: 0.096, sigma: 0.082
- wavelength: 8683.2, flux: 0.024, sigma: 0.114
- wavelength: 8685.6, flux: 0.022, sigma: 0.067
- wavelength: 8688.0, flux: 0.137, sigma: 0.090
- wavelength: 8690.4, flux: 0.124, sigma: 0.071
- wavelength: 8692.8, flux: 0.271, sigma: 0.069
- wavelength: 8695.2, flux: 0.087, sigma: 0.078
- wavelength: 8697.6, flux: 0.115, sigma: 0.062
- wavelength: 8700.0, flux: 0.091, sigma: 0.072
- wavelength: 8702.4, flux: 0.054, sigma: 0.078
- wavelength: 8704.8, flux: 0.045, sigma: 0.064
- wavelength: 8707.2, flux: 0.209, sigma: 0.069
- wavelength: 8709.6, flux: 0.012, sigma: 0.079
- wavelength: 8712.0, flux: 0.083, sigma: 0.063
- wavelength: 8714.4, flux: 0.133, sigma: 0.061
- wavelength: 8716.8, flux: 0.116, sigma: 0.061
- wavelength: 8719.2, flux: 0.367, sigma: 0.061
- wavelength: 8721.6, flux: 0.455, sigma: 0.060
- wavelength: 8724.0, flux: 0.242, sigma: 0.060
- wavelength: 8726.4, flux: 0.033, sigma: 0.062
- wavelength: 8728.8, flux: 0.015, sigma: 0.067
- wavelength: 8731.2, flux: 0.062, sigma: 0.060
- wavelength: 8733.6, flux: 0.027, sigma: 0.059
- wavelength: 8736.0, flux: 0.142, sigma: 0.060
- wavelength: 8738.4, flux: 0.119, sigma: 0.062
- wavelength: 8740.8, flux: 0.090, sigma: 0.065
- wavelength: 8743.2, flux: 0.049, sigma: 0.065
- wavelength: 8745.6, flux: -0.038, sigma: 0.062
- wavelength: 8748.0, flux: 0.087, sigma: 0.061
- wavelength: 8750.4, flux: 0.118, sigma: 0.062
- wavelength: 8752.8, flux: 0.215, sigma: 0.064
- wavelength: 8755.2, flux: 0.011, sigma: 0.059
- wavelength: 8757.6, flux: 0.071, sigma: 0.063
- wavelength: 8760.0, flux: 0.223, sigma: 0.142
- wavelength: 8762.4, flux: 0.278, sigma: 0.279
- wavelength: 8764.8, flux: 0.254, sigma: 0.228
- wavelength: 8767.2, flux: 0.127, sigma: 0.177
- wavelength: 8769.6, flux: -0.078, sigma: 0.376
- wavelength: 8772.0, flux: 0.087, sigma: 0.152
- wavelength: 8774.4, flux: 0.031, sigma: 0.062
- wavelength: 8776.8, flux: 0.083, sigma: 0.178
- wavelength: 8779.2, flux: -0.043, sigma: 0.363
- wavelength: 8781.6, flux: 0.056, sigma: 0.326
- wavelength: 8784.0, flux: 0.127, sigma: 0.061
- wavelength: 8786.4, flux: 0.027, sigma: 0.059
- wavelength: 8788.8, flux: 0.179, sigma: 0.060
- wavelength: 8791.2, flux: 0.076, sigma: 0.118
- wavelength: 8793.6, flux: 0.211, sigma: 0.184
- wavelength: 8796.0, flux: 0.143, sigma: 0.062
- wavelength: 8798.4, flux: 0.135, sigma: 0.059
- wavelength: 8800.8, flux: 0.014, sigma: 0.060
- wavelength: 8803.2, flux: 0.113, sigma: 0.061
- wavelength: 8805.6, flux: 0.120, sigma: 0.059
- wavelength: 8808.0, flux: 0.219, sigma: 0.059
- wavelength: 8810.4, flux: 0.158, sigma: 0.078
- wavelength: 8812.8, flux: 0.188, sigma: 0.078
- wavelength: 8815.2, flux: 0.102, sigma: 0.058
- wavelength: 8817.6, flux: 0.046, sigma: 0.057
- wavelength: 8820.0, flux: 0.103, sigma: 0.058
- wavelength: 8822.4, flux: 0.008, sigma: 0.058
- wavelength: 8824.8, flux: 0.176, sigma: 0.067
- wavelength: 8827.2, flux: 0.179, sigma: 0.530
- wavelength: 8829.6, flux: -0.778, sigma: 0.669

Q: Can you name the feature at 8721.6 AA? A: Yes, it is H-gamma 4340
